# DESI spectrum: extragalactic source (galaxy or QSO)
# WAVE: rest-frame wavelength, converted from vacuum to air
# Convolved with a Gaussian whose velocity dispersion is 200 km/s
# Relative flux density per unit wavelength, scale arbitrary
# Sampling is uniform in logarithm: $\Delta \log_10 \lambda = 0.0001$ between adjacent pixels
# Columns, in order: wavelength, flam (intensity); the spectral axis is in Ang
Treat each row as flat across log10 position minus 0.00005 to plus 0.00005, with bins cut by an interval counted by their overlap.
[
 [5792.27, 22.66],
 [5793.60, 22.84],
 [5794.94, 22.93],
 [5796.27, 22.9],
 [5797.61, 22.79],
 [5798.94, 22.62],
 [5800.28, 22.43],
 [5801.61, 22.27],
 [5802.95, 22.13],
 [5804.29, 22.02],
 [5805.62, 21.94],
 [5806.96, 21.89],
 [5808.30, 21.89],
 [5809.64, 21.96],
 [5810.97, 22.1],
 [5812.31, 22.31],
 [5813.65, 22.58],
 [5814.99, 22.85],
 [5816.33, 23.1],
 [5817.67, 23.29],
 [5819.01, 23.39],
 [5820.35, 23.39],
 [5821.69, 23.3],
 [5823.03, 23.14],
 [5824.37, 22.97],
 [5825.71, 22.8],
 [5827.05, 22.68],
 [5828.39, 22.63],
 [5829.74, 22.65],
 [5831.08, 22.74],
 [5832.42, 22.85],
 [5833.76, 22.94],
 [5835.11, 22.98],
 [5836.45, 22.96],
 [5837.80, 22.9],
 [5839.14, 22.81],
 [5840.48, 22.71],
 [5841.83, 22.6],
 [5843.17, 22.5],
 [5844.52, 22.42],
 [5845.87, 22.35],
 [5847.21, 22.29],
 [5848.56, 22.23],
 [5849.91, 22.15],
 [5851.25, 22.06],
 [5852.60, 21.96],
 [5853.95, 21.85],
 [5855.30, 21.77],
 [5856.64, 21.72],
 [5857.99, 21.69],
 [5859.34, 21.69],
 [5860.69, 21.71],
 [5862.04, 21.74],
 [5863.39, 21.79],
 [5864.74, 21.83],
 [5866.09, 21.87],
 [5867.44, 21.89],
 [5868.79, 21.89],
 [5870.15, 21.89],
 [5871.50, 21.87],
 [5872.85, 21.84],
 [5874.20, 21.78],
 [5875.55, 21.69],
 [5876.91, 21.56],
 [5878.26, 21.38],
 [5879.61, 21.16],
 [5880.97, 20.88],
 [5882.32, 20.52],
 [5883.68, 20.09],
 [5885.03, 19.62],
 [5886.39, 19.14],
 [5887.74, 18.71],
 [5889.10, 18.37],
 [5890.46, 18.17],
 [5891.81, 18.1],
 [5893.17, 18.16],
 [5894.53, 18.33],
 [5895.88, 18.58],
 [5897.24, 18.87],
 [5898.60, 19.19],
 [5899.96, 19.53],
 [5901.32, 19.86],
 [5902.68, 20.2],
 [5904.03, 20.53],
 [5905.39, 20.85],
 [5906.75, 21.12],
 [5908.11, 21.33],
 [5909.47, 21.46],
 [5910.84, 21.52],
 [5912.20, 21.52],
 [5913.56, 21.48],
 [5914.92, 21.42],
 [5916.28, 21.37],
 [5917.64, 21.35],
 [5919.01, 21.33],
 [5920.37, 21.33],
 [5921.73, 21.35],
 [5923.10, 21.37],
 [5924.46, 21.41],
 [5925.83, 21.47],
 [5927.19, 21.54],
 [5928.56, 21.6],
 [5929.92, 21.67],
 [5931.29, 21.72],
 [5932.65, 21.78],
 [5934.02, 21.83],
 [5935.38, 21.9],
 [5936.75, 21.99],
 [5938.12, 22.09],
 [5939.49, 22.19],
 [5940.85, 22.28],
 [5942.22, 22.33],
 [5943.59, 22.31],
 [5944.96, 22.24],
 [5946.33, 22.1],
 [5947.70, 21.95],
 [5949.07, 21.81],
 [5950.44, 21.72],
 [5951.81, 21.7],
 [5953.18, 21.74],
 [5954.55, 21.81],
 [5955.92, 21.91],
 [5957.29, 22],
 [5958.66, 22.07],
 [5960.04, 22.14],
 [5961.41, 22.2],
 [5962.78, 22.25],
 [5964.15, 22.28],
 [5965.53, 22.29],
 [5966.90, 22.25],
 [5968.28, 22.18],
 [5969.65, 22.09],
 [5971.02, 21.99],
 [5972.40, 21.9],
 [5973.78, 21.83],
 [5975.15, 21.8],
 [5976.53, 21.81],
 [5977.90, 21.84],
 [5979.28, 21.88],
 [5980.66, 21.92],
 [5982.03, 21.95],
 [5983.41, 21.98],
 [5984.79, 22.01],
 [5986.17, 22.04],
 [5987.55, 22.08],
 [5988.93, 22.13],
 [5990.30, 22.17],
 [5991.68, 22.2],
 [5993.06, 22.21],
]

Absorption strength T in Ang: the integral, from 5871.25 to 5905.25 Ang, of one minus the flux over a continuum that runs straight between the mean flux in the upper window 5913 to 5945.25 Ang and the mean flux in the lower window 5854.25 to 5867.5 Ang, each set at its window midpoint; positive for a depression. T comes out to 2.87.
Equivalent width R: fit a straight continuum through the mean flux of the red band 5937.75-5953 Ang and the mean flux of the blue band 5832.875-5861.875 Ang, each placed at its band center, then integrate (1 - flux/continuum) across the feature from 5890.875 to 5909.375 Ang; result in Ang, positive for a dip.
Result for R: 2.1 Ang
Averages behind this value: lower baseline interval 22.3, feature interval 19.6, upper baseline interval 22.1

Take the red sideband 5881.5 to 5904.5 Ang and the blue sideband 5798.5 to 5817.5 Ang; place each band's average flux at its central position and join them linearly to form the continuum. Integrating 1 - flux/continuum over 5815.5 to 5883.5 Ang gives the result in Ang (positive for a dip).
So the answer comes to -4.8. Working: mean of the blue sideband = 22.3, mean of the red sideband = 19.2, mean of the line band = 22.2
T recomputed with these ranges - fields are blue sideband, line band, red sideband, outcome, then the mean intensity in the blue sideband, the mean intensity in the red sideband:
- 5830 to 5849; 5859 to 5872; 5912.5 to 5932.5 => 0.3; 22.7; 21.5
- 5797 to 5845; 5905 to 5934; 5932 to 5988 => 1.0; 22.7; 22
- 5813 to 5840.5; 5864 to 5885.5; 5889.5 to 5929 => 0.1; 22.9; 20.5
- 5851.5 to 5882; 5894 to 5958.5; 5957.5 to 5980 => 1.7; 21.7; 22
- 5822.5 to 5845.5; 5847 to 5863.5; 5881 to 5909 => -0.2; 22.8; 19.5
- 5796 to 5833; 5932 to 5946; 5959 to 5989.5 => 0.0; 22.6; 22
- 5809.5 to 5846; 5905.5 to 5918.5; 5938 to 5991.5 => 0.6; 22.8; 22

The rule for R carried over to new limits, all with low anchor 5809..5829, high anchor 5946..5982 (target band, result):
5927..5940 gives 0.2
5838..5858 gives 0.4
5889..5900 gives 1.9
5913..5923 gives 0.4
